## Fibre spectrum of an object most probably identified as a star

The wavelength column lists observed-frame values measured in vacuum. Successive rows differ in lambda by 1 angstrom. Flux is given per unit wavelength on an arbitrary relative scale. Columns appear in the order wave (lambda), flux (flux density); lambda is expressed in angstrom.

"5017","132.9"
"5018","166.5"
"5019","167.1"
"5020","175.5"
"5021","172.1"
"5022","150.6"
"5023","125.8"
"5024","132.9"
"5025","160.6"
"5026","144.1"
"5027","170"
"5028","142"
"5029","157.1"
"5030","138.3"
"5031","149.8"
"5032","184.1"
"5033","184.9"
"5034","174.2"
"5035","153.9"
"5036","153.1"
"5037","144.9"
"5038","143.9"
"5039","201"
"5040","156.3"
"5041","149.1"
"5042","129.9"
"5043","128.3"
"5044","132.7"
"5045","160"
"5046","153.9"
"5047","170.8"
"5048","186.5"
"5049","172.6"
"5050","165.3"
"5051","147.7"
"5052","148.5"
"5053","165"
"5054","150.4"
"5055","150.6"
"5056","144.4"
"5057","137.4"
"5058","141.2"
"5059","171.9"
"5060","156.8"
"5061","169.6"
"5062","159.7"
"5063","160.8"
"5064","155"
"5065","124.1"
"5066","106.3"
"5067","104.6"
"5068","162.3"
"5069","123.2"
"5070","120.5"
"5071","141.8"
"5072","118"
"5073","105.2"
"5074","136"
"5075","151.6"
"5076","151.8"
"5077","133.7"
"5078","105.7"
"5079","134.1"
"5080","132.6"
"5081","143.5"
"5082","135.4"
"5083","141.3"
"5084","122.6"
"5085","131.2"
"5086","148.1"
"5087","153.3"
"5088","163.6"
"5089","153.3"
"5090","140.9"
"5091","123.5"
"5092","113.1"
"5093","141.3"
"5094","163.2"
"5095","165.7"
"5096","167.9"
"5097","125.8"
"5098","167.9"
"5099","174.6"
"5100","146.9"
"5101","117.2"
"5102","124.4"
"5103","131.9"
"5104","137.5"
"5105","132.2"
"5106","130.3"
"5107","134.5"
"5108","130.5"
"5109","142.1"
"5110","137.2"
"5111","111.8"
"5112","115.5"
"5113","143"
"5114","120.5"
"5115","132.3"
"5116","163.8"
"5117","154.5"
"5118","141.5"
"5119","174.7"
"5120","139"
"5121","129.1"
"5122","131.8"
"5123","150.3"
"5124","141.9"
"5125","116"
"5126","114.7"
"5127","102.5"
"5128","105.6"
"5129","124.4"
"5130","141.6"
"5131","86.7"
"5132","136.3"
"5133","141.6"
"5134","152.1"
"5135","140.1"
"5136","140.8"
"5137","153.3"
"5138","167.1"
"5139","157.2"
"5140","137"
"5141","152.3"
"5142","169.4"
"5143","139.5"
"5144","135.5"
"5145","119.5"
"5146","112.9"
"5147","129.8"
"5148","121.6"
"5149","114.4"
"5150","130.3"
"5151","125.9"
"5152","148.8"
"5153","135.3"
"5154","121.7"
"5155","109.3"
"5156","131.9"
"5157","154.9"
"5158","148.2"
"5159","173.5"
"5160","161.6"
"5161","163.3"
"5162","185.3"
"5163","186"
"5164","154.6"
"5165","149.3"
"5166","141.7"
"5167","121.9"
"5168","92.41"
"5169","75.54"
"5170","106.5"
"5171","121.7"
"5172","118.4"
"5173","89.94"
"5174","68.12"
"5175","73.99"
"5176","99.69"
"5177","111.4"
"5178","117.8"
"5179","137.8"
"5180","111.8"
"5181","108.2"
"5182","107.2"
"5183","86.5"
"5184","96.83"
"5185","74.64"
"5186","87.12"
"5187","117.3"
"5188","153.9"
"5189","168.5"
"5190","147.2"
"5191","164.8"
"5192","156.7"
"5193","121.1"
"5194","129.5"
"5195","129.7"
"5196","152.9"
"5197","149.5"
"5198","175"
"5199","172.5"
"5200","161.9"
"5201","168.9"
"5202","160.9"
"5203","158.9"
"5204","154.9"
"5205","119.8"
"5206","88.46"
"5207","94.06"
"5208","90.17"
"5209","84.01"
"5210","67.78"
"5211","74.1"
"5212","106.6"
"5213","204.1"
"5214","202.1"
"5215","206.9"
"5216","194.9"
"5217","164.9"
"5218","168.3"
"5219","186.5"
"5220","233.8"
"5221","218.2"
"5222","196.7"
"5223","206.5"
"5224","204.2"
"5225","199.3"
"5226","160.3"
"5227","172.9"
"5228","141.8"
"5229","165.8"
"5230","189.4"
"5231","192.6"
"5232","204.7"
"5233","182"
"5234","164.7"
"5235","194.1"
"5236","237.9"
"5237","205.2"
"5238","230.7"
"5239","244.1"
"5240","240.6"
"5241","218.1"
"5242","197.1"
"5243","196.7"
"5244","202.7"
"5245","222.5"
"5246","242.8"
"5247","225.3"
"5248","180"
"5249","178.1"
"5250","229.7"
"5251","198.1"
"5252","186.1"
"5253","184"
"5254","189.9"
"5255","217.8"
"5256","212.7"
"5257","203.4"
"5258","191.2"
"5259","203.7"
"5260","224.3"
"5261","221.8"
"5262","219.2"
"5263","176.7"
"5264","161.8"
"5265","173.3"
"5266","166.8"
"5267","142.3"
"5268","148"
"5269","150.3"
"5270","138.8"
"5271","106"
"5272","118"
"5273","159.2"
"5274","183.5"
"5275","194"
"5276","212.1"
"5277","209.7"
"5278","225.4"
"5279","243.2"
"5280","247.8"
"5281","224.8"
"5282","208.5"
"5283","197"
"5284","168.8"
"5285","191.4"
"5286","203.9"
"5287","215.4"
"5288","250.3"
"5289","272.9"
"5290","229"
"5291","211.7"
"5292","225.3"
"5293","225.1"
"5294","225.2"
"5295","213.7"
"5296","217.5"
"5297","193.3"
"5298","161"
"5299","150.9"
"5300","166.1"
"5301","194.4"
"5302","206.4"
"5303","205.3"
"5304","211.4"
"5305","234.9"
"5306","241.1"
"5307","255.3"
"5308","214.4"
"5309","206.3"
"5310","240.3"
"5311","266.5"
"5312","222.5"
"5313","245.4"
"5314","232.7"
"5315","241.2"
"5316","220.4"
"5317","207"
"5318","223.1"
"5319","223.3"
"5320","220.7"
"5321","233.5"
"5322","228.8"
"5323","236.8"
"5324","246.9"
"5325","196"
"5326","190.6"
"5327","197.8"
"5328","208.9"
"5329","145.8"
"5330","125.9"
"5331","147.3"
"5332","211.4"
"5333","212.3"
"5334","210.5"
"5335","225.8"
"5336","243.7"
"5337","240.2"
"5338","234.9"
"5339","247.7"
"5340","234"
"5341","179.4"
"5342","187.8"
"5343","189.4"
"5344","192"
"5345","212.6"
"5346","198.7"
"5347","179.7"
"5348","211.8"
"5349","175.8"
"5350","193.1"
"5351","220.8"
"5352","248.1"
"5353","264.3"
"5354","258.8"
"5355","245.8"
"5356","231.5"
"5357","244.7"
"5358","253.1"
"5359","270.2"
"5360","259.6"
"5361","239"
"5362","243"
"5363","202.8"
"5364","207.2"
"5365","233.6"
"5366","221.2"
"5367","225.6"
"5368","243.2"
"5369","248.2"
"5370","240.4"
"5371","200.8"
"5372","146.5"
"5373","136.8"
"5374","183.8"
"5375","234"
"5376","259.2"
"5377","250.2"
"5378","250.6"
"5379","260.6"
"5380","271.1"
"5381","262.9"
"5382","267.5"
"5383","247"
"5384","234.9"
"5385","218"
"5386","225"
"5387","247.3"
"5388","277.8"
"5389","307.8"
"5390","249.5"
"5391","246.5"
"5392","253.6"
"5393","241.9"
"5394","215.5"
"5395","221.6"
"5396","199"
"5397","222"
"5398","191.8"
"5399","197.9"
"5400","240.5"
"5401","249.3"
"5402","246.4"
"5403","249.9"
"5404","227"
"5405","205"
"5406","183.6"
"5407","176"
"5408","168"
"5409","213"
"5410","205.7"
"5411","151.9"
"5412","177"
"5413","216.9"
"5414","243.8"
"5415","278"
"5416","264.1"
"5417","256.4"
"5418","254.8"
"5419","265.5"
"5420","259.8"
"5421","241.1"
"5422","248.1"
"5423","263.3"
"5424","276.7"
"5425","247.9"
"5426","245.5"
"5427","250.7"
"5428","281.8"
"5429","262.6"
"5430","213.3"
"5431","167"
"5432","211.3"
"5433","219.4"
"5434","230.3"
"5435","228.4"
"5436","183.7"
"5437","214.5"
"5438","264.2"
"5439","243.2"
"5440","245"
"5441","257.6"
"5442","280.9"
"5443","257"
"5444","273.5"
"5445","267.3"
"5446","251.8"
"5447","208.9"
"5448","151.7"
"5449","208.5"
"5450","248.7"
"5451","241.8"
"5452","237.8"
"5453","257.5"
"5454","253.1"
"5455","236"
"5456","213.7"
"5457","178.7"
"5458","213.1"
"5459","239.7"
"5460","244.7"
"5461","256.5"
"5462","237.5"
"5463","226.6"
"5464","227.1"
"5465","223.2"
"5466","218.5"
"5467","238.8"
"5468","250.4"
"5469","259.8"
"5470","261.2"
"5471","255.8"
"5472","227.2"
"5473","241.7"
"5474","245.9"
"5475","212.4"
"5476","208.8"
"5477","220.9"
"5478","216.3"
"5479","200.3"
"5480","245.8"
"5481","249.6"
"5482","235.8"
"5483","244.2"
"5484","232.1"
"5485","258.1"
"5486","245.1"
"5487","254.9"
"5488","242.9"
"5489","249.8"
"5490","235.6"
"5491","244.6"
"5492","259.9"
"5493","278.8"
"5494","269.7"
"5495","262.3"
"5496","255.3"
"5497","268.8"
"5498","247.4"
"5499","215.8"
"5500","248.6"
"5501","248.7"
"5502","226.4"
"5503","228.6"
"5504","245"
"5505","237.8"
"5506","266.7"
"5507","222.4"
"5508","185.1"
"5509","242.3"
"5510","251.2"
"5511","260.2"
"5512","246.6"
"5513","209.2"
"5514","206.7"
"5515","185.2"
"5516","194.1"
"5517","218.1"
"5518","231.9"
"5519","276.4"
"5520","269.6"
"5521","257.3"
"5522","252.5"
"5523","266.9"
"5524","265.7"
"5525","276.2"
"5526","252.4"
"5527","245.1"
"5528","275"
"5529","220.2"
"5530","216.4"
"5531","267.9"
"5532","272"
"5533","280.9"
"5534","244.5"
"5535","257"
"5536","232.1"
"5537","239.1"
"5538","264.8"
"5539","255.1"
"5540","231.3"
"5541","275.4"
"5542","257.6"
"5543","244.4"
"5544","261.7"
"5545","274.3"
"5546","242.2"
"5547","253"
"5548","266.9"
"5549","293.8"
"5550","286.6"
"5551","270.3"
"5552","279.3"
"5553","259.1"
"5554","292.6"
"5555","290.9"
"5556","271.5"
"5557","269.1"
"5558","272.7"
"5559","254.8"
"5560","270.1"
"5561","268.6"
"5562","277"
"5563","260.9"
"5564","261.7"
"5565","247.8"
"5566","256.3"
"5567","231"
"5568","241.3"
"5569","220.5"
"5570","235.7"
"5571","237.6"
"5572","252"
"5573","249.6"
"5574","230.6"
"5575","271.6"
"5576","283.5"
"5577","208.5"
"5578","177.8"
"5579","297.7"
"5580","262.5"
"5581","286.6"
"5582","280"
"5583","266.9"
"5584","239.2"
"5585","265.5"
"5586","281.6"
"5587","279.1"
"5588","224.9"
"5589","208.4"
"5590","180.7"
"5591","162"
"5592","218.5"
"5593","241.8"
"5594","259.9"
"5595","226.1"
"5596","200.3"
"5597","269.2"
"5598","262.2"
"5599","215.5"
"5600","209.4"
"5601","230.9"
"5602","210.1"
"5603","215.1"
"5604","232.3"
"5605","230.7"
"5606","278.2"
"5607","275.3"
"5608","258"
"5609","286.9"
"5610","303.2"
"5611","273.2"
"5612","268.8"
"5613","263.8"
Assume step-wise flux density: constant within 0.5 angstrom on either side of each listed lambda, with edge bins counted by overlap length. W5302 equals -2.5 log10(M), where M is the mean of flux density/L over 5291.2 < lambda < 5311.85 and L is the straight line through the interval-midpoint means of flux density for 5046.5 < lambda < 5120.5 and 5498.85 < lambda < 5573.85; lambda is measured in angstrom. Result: -0.10 mag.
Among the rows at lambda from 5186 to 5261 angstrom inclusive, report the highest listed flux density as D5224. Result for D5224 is 244.1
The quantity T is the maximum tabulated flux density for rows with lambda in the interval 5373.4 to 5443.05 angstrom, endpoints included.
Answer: 307.8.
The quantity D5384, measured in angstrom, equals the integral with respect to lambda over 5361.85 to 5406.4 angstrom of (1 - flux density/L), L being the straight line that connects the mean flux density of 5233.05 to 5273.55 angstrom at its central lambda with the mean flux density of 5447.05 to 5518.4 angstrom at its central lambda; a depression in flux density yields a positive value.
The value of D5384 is -2.9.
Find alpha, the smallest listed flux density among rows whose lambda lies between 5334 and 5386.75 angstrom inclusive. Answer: 136.8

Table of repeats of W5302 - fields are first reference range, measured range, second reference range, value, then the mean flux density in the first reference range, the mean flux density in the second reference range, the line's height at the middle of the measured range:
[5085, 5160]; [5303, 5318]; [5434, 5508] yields -0.195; 138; 239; 192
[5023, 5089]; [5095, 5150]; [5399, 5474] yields 0.188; 147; 234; 163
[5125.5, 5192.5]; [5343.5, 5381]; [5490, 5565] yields -0.149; 129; 253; 197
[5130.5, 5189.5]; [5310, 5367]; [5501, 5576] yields -0.178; 128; 252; 187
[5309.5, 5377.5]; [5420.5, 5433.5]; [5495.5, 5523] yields -0.057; 219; 238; 228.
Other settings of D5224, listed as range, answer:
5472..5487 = 258.1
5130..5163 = 186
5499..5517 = 266.7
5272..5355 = 272.9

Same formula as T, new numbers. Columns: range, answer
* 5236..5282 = 247.8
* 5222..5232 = 206.5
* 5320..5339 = 247.7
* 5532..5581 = 297.7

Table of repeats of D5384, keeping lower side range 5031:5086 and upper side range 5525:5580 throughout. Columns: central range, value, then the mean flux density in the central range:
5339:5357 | -0.31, 215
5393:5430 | -0.81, 230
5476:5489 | 0.25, 237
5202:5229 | 3.58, 158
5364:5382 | -0.93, 228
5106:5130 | 4.05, 133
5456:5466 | 0.43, 226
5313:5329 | -1.07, 219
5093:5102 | 0.24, 151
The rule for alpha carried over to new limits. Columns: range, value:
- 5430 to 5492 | 151.7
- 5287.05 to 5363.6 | 125.9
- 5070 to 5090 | 105.2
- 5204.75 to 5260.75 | 67.78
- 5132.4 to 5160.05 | 109.3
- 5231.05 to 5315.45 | 106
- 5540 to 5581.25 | 177.8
